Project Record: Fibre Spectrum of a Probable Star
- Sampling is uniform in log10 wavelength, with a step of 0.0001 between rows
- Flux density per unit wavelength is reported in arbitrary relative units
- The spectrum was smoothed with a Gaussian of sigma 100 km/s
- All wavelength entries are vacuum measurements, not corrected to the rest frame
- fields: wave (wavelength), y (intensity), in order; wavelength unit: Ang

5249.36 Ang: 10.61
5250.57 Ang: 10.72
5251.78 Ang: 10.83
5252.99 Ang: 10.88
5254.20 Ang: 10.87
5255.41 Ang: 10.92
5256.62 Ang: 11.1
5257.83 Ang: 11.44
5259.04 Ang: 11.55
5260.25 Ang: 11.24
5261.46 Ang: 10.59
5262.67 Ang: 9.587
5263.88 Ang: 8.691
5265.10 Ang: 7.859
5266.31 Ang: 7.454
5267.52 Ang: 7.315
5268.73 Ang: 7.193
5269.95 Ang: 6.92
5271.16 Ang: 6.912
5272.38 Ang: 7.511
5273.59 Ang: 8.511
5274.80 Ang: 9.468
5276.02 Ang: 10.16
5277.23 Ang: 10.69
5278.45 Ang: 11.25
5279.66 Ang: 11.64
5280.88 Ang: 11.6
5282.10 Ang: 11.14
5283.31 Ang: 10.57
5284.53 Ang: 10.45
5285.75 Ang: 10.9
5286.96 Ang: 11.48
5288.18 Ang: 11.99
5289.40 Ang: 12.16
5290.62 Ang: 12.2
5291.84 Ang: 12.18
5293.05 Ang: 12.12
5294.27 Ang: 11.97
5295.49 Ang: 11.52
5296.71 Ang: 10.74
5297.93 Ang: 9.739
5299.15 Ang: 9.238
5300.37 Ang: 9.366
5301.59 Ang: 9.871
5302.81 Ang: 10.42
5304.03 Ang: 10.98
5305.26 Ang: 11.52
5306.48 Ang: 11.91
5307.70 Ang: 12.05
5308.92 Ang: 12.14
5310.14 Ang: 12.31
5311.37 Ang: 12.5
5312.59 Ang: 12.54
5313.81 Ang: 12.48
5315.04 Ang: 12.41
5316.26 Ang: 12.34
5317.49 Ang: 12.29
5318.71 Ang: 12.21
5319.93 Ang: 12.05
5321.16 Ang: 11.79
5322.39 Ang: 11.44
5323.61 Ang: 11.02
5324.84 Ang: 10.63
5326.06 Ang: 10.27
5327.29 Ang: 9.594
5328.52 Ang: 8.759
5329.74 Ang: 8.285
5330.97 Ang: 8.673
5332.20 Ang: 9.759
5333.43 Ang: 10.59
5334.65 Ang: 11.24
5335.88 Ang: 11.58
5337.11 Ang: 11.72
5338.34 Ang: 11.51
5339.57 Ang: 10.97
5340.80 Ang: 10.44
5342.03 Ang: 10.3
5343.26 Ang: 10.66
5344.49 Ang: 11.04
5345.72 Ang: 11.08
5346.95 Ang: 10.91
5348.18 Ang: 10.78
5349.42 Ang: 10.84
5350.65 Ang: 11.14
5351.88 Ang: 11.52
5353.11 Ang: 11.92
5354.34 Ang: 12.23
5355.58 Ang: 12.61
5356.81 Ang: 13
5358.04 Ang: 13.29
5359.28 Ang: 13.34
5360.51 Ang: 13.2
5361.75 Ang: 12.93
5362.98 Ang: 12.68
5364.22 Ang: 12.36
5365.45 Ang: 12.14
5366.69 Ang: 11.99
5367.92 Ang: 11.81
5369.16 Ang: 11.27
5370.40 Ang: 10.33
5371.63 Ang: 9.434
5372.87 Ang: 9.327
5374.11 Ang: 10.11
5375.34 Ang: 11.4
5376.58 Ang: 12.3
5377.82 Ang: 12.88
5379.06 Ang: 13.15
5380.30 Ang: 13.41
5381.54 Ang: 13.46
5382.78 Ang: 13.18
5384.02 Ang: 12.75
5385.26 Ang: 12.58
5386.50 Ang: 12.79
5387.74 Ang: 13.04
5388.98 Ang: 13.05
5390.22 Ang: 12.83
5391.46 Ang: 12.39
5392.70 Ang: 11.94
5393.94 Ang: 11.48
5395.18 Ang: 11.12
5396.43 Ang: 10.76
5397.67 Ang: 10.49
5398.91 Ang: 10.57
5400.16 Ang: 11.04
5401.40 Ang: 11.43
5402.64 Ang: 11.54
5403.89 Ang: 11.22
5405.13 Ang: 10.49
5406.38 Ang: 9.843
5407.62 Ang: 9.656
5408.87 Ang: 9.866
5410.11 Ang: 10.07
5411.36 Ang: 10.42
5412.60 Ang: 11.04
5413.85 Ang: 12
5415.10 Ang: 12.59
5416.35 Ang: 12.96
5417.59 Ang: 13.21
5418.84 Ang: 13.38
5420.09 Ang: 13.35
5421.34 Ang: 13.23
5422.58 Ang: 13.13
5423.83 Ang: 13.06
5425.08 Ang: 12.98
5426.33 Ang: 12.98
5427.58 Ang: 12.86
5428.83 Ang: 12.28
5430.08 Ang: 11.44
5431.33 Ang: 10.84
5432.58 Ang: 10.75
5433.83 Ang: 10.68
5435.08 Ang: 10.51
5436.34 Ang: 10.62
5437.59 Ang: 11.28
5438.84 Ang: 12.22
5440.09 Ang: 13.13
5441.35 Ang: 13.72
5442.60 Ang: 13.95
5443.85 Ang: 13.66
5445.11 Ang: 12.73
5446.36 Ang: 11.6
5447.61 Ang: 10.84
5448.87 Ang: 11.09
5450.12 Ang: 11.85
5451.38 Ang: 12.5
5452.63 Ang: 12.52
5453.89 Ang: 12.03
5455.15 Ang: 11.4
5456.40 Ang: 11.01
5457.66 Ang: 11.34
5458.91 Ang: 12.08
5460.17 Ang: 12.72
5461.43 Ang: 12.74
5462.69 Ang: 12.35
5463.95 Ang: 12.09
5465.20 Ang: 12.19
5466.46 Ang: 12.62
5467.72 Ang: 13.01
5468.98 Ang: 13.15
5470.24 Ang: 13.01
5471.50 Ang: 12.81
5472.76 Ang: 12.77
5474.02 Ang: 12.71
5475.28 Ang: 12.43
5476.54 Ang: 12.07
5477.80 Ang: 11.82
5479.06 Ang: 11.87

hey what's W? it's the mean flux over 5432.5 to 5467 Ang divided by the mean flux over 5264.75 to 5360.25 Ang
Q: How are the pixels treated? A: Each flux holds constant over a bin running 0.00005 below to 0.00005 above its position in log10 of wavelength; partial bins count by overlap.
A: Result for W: 1.1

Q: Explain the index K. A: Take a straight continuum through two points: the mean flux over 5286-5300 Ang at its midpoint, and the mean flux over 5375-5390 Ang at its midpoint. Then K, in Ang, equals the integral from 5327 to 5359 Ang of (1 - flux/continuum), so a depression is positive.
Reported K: 3.2 Ang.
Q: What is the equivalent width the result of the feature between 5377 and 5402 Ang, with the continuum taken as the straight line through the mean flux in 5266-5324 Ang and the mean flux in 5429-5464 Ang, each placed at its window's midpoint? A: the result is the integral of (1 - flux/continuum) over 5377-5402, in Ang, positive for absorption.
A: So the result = -1.55 Ang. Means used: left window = 10.8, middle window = 12.2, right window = 11.9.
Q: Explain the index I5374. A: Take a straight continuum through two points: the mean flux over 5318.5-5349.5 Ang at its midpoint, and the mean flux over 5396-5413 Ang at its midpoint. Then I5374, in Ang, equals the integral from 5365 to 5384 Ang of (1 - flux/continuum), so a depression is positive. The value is -2.0 Ang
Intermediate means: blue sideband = 10.7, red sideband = 10.6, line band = 11.8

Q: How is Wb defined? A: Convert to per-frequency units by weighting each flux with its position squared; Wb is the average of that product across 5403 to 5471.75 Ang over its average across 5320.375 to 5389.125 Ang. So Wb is 1.08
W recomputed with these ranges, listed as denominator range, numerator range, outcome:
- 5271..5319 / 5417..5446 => 1.12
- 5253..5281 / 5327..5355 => 1.12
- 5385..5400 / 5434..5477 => 1.03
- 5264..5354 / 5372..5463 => 1.12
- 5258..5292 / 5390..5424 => 1.16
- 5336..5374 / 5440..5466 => 1.06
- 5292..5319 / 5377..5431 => 1.05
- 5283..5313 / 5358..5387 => 1.07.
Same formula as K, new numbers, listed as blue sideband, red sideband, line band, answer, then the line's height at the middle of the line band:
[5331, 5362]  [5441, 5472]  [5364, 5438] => 1.0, 11.9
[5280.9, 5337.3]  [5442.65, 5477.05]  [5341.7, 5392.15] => -1.7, 11.6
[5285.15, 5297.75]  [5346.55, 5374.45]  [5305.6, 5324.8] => -0.6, 11.7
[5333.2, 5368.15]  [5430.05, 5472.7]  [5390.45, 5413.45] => 2.0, 11.9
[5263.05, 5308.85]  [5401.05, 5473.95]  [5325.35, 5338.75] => 0.8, 10.8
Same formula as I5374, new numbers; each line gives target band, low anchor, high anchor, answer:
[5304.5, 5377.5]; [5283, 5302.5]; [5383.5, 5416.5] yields -1.3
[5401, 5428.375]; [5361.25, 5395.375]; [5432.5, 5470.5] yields 0.5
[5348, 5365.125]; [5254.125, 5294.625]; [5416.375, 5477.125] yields -1.7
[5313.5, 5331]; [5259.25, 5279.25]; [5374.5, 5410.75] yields -1.5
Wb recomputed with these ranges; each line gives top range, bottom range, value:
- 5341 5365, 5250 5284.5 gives 1.25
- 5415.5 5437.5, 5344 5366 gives 1.04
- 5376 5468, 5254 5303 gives 1.24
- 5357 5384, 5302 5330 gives 1.08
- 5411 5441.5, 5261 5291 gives 1.32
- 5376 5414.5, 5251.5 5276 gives 1.32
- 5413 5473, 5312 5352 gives 1.17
